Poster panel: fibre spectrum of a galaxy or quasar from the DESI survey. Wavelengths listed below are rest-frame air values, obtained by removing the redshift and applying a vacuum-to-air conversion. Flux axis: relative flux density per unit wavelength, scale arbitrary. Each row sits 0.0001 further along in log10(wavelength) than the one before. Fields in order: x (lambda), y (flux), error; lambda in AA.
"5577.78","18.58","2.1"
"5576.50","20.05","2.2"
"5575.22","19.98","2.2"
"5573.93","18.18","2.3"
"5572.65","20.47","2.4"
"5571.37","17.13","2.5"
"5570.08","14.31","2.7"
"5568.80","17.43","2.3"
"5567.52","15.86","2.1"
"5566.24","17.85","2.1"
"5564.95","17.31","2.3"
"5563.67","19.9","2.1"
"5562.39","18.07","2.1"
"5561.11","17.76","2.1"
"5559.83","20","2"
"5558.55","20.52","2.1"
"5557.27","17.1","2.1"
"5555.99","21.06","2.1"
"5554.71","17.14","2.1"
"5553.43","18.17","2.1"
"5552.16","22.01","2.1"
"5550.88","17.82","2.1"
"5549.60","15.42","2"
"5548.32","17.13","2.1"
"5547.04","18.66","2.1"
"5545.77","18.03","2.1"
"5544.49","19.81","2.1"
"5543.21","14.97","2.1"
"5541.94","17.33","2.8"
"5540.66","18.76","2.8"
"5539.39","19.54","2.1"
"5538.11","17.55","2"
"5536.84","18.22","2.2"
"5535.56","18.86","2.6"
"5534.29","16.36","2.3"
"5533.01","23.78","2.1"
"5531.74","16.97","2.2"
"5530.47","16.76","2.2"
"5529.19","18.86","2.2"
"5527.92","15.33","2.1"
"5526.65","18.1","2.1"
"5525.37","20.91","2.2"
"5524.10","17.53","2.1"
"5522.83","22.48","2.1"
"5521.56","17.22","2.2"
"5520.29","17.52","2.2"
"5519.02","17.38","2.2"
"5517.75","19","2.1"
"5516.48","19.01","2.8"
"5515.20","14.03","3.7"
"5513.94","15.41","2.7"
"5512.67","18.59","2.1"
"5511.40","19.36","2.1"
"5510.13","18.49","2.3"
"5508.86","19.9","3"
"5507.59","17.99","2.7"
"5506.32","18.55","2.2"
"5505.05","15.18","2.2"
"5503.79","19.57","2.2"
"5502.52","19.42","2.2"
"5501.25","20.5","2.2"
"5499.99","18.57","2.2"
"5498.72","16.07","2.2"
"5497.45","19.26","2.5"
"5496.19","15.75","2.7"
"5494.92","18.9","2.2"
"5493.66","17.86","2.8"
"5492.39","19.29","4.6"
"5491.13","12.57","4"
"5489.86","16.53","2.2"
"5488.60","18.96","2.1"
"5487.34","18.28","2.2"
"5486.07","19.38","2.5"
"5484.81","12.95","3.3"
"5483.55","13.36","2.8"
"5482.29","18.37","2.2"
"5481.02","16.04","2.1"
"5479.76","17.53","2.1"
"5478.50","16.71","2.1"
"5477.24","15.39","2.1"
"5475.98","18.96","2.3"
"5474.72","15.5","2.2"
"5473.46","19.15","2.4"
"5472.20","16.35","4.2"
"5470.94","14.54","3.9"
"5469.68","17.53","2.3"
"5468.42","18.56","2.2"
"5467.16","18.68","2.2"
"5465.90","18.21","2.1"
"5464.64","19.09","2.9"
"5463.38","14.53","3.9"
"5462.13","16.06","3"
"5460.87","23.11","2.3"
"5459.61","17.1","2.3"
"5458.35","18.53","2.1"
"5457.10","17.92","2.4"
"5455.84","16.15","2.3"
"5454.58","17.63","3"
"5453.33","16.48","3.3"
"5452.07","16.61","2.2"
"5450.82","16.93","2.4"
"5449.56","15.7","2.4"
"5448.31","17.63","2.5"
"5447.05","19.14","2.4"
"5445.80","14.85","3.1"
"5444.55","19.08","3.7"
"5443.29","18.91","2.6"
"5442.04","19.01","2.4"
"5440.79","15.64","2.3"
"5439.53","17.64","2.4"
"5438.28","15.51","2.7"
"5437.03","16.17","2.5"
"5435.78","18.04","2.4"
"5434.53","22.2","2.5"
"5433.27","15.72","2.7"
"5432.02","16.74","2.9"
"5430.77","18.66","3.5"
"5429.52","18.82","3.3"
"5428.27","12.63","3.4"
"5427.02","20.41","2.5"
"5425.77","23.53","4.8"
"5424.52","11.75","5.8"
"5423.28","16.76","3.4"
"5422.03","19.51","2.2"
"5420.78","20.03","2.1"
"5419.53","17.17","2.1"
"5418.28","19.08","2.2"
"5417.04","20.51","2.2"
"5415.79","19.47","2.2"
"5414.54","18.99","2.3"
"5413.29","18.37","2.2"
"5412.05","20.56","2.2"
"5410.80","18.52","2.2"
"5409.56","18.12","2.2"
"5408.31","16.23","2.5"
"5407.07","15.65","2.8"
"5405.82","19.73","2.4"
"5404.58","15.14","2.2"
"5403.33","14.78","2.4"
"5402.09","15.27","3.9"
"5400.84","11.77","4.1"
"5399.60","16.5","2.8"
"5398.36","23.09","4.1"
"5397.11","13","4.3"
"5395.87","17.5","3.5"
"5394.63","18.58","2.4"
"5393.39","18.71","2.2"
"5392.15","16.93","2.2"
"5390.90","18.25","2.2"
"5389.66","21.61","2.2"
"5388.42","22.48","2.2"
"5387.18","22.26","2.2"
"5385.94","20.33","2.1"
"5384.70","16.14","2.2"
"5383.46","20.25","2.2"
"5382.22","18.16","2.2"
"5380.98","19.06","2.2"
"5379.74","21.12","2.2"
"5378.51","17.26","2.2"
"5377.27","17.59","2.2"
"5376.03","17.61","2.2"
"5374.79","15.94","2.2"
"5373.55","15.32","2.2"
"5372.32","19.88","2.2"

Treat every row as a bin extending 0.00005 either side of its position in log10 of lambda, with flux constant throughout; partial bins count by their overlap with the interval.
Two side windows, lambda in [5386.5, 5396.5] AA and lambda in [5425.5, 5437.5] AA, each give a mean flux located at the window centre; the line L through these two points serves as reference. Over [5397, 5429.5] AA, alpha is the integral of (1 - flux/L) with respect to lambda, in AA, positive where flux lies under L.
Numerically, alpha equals 1.9 AA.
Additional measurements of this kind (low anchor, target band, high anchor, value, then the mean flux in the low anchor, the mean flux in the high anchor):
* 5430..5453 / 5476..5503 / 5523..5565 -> 0.99 AA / 17.4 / 18.4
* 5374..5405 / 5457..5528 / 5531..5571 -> 1.63 AA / 18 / 18.2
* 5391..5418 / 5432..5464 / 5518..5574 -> 0.55 AA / 17.5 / 18.2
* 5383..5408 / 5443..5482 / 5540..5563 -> 1.49 AA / 17.9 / 18.3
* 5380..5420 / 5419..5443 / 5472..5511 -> 0.37 AA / 18.2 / 17.5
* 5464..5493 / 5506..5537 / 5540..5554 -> -1.06 AA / 17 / 18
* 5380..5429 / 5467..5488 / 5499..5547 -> 1.56 AA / 18.1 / 18.3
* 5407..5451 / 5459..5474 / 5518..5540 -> 0.31 AA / 17.9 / 18.4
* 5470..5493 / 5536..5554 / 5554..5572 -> -0.45 AA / 16.7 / 18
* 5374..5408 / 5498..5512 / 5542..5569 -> -0.31 AA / 17.9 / 18.2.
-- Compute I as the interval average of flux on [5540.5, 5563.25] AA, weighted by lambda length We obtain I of 18.3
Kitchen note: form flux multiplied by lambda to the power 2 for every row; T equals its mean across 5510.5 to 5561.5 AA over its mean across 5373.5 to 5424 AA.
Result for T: 1.06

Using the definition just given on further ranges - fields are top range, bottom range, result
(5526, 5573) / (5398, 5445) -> 1.07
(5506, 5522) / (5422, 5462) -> 1.04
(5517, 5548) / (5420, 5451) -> 1.08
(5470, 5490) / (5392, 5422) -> 0.97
